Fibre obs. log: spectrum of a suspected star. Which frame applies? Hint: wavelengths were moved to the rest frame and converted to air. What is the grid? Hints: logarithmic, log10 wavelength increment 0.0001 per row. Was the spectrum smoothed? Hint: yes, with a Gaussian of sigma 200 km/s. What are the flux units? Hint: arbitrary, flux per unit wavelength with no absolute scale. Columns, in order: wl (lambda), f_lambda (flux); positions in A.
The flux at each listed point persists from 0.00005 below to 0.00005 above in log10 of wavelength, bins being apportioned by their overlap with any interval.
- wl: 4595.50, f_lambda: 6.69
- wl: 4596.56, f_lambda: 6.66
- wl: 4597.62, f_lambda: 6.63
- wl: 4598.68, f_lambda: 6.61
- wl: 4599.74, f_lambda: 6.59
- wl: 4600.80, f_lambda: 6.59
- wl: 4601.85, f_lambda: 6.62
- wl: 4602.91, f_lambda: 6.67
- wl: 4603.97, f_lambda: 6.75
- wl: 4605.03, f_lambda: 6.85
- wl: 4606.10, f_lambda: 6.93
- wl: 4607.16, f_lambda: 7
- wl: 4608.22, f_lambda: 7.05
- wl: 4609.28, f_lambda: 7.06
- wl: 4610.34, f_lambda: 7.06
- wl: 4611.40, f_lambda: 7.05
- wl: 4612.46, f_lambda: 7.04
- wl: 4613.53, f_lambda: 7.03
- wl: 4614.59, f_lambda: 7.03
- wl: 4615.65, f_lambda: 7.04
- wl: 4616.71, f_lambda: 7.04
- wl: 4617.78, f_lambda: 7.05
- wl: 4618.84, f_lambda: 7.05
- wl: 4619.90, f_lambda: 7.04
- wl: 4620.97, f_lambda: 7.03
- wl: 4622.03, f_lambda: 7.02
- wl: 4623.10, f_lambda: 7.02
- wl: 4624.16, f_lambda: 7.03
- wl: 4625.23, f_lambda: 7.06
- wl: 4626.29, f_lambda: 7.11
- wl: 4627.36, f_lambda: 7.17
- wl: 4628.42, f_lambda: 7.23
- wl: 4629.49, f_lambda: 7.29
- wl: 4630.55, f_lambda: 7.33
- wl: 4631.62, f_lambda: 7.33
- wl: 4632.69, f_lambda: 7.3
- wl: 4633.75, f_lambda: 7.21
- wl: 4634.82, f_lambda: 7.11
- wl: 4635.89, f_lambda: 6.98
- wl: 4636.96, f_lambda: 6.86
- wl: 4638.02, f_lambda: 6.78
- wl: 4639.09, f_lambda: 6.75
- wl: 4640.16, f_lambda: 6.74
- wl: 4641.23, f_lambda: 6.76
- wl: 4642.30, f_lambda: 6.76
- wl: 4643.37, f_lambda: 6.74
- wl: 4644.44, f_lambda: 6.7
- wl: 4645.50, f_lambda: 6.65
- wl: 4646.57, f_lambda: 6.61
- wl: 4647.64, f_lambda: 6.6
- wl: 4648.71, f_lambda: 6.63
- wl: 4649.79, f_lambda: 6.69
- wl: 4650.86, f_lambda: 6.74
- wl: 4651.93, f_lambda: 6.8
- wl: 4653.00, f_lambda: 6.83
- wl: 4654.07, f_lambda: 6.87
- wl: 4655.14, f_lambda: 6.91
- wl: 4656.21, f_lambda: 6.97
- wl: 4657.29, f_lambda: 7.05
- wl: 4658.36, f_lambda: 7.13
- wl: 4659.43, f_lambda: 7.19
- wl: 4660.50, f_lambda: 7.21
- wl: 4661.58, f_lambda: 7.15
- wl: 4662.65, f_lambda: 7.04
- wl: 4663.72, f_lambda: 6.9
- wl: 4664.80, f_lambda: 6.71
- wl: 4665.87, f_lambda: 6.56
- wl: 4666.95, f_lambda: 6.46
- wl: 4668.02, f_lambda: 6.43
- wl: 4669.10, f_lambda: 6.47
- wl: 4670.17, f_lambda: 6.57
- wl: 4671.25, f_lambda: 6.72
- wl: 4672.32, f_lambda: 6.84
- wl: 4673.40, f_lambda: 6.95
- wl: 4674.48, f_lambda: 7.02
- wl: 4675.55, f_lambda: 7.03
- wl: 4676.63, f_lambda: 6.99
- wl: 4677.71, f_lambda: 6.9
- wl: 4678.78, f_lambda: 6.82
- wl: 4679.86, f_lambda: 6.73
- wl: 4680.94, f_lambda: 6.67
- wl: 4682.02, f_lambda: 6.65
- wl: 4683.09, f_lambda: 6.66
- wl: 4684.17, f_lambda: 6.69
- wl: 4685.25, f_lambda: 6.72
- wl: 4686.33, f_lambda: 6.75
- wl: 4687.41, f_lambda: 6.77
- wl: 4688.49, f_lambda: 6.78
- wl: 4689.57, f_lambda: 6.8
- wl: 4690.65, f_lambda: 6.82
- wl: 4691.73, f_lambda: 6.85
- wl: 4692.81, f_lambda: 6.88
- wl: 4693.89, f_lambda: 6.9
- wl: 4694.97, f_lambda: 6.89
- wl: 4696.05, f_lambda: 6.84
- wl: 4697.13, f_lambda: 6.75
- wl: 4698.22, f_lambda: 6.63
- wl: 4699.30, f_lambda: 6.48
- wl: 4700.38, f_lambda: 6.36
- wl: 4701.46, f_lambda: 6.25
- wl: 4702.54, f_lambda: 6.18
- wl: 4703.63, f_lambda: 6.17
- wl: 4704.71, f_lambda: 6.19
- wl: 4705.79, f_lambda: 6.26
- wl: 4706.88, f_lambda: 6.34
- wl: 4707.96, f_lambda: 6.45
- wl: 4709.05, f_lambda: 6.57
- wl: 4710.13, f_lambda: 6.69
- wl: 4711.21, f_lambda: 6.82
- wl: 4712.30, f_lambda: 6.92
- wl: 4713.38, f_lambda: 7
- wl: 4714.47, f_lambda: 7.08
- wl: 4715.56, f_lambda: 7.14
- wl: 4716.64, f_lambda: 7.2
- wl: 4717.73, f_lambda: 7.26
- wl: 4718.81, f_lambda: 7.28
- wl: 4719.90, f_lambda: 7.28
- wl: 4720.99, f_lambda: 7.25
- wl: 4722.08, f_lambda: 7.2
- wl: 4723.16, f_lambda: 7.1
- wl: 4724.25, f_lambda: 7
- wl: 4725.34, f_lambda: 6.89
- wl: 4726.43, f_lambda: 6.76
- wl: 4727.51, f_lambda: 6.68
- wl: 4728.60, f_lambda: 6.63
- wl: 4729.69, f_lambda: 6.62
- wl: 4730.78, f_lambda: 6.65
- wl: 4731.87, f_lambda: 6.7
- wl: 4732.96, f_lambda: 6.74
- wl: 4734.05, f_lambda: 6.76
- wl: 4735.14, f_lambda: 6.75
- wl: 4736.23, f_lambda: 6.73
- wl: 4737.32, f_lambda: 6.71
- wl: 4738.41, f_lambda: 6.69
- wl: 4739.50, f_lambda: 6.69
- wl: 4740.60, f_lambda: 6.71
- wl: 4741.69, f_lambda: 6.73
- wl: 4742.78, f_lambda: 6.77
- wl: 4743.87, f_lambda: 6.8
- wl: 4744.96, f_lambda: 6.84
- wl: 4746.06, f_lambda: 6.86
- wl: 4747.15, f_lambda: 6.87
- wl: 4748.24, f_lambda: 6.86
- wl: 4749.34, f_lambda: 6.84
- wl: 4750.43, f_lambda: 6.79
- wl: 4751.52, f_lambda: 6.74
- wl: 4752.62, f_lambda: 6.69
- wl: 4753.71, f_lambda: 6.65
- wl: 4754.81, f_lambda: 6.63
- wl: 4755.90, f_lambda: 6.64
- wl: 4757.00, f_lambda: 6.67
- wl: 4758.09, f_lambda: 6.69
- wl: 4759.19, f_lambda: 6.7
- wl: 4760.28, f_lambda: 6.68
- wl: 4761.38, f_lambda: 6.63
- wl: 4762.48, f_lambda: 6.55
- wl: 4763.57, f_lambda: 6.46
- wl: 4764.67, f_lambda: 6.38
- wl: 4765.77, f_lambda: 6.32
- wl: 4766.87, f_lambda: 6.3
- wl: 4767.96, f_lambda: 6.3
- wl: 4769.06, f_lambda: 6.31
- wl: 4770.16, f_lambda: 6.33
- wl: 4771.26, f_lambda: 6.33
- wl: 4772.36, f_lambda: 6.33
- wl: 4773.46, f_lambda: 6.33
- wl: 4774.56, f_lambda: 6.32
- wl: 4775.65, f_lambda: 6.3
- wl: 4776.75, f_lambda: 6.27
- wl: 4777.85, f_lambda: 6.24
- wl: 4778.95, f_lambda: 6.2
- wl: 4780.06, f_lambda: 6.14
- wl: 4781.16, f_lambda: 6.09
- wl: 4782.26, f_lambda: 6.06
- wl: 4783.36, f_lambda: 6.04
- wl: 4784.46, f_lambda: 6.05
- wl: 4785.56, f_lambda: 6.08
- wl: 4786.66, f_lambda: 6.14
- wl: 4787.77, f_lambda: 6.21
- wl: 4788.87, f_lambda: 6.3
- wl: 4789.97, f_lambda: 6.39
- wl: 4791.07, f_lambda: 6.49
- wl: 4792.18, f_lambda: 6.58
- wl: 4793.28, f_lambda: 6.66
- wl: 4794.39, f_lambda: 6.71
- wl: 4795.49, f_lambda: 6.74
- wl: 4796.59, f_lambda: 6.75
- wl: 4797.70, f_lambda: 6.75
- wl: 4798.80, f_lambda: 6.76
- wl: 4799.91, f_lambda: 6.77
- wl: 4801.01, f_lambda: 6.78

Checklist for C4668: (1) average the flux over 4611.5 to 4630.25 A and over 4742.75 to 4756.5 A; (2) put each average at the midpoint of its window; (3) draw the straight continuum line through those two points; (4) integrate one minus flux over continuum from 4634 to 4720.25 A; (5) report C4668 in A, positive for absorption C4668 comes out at 2.0 A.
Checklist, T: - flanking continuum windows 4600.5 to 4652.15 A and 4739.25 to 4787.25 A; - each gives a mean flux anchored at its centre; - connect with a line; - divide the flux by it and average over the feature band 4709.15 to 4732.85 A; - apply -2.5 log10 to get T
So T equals -0.05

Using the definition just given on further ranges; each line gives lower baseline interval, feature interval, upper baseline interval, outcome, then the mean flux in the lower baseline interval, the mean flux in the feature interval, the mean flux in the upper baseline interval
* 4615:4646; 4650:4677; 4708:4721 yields 0.02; 7.01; 6.86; 7.01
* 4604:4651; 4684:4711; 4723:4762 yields 0.04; 6.97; 6.6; 6.74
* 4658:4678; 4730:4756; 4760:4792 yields -0.05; 6.85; 6.74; 6.29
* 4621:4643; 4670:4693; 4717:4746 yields 0.02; 7.04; 6.8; 6.86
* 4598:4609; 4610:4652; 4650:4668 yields -0.02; 6.77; 6.96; 6.89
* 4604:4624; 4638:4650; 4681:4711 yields 0.03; 7.01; 6.69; 6.61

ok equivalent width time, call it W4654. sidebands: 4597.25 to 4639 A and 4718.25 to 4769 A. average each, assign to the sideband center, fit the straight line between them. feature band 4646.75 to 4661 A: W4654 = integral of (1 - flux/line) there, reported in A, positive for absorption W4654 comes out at 0.1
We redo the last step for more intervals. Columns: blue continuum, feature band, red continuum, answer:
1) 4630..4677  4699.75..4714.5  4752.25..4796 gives 0.3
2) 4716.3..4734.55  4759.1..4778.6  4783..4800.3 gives 0.7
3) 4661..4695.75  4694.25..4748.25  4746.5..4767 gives -0.4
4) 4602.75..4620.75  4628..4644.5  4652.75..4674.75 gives -0.2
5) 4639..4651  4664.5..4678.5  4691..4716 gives -0.2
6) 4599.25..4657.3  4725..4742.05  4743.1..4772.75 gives -0.1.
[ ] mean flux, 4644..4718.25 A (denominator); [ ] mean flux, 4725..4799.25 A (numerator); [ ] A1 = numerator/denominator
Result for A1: 1.0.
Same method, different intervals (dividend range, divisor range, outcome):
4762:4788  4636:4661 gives 0.92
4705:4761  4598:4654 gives 0.98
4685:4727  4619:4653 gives 0.98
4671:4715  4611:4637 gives 0.94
